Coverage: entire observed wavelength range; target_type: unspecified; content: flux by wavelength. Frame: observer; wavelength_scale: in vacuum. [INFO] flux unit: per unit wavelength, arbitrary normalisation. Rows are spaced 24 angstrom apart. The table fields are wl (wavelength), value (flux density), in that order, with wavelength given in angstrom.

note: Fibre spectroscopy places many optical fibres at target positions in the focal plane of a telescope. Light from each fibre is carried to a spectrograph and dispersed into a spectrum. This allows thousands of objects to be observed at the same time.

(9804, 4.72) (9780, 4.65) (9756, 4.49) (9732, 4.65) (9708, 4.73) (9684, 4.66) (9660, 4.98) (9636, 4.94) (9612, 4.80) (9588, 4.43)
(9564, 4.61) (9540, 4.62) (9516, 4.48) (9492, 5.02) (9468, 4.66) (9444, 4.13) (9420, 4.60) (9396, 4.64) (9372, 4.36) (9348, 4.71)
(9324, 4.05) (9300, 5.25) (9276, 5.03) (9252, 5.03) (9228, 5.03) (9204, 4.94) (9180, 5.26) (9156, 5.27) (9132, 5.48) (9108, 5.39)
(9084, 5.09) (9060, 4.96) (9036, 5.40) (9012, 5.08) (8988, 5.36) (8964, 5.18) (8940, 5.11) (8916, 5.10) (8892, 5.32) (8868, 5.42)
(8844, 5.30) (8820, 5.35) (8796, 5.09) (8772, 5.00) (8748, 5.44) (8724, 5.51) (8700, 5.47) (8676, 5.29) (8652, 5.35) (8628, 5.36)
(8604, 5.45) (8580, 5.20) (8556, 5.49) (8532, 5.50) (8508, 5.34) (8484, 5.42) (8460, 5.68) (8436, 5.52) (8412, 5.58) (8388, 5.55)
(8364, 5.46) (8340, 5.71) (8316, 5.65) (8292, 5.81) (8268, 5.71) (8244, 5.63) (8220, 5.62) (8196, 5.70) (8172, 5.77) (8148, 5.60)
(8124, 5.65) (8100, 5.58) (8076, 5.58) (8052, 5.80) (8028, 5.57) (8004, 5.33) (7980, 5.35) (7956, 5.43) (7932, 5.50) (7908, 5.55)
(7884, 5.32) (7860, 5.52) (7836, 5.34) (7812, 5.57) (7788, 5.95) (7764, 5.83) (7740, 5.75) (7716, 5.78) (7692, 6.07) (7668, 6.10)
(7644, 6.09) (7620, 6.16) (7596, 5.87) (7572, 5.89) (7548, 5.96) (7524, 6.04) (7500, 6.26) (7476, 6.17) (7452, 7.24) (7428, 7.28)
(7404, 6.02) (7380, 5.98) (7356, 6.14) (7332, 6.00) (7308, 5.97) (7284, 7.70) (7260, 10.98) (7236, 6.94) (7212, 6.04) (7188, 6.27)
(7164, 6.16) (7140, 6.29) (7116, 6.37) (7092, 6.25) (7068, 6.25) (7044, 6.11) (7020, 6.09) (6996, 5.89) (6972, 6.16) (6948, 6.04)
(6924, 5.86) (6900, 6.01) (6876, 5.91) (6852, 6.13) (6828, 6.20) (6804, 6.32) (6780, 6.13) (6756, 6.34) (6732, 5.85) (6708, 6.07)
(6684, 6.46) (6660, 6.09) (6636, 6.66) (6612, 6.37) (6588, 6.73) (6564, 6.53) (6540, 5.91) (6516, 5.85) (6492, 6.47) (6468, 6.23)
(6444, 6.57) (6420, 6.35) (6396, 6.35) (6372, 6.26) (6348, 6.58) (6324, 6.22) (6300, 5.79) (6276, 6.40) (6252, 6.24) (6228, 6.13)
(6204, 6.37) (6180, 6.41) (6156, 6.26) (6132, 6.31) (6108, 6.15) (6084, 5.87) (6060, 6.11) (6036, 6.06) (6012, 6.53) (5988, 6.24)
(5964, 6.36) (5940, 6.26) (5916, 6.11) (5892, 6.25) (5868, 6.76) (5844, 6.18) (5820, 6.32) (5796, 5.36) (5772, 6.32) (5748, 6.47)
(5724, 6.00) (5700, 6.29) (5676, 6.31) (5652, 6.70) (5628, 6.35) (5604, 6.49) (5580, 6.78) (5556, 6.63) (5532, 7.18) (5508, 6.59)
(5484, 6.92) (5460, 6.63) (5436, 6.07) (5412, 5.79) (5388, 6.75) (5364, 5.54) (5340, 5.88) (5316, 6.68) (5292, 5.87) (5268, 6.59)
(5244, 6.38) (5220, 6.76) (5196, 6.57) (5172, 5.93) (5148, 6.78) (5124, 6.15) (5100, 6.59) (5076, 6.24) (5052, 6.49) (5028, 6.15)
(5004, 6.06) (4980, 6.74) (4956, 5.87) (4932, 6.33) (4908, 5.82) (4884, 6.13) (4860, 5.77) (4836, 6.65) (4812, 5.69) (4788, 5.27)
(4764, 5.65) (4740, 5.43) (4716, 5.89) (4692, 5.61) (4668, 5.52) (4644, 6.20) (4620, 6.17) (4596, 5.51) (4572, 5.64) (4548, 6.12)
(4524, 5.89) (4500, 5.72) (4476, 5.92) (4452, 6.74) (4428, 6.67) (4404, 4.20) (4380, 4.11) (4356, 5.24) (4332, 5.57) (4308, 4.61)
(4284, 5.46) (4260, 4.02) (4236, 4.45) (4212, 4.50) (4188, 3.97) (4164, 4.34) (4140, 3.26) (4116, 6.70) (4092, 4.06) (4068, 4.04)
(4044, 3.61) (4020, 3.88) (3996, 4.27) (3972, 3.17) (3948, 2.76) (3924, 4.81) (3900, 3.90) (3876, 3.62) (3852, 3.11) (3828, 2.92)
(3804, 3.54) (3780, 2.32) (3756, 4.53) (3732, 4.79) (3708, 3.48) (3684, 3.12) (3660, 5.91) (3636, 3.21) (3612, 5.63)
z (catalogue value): 0.106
